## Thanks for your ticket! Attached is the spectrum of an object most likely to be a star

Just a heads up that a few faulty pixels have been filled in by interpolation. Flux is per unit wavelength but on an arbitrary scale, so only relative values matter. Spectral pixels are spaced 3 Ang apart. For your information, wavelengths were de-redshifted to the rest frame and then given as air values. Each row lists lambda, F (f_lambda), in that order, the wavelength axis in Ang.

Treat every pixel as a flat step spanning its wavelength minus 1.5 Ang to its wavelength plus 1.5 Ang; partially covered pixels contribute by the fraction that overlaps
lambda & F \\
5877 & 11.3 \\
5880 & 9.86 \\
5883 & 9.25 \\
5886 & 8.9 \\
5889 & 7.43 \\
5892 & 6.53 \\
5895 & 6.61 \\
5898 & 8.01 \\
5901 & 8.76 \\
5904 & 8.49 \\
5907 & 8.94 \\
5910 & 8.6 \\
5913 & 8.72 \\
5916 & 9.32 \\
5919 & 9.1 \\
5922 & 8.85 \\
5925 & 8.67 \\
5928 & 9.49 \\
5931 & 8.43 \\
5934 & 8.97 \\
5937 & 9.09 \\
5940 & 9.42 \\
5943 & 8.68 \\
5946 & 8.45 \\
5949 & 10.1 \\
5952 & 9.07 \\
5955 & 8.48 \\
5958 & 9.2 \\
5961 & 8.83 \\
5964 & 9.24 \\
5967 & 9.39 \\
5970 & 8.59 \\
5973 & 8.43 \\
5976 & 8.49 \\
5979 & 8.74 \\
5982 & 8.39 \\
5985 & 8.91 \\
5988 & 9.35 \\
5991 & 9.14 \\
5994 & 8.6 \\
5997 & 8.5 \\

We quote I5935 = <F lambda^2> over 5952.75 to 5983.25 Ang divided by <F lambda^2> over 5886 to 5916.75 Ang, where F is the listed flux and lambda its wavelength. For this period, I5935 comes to 1.10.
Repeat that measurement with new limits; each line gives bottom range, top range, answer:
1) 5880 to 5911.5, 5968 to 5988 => 1.08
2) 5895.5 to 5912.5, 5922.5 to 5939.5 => 1.07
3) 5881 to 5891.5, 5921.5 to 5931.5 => 1.07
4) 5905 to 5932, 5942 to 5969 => 1.03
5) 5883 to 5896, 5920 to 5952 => 1.20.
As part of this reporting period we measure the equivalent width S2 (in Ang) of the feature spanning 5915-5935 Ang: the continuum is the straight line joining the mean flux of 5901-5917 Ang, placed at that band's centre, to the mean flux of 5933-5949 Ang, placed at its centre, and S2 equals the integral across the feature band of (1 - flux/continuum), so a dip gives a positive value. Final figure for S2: -0.1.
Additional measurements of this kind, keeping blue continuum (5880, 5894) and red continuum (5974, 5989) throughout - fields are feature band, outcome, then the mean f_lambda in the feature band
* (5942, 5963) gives -1.0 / 8.99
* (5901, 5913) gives -0.6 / 8.69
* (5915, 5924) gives -0.7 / 9.05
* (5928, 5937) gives -0.5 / 8.9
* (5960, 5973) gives -0.4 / 8.95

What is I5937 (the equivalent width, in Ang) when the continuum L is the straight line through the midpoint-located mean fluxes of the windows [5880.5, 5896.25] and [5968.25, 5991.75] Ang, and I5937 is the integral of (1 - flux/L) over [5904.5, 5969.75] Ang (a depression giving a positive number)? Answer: -4.99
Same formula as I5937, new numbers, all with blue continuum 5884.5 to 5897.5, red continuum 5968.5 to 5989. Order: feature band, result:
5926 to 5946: -2.22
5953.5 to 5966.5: -0.86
